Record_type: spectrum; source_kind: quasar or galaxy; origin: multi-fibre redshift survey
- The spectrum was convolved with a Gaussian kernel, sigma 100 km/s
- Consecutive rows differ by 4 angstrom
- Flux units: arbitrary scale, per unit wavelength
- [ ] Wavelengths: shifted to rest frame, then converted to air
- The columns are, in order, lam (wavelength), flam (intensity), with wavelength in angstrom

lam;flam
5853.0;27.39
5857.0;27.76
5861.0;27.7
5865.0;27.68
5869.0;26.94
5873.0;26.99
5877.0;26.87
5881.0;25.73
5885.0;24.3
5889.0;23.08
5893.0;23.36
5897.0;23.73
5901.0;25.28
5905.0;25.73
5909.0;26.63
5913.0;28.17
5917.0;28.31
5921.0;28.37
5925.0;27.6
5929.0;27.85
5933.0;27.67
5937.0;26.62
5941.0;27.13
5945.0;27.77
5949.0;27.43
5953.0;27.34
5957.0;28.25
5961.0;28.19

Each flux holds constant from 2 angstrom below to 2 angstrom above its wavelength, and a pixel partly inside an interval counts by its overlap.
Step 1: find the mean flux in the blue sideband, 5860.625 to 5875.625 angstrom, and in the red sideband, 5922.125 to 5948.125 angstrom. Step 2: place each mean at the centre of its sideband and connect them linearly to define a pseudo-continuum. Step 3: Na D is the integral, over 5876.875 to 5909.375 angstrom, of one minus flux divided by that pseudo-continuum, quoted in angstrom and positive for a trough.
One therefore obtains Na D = 3.05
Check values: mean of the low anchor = 27.3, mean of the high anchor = 27.5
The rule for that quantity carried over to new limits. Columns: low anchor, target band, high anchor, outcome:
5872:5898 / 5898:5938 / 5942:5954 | -1.4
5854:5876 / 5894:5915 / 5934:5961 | 1.3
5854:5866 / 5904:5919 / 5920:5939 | 0.2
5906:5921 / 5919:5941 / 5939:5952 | 0.0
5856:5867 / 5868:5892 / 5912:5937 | 1.9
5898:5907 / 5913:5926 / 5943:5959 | -1.0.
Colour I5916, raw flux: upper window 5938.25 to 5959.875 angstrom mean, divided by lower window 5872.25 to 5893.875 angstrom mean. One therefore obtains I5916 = 1.10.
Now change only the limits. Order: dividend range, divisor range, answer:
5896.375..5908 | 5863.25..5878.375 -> 0.93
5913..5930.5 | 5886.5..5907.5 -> 1.15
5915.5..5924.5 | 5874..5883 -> 1.07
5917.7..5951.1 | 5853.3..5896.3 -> 1.06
